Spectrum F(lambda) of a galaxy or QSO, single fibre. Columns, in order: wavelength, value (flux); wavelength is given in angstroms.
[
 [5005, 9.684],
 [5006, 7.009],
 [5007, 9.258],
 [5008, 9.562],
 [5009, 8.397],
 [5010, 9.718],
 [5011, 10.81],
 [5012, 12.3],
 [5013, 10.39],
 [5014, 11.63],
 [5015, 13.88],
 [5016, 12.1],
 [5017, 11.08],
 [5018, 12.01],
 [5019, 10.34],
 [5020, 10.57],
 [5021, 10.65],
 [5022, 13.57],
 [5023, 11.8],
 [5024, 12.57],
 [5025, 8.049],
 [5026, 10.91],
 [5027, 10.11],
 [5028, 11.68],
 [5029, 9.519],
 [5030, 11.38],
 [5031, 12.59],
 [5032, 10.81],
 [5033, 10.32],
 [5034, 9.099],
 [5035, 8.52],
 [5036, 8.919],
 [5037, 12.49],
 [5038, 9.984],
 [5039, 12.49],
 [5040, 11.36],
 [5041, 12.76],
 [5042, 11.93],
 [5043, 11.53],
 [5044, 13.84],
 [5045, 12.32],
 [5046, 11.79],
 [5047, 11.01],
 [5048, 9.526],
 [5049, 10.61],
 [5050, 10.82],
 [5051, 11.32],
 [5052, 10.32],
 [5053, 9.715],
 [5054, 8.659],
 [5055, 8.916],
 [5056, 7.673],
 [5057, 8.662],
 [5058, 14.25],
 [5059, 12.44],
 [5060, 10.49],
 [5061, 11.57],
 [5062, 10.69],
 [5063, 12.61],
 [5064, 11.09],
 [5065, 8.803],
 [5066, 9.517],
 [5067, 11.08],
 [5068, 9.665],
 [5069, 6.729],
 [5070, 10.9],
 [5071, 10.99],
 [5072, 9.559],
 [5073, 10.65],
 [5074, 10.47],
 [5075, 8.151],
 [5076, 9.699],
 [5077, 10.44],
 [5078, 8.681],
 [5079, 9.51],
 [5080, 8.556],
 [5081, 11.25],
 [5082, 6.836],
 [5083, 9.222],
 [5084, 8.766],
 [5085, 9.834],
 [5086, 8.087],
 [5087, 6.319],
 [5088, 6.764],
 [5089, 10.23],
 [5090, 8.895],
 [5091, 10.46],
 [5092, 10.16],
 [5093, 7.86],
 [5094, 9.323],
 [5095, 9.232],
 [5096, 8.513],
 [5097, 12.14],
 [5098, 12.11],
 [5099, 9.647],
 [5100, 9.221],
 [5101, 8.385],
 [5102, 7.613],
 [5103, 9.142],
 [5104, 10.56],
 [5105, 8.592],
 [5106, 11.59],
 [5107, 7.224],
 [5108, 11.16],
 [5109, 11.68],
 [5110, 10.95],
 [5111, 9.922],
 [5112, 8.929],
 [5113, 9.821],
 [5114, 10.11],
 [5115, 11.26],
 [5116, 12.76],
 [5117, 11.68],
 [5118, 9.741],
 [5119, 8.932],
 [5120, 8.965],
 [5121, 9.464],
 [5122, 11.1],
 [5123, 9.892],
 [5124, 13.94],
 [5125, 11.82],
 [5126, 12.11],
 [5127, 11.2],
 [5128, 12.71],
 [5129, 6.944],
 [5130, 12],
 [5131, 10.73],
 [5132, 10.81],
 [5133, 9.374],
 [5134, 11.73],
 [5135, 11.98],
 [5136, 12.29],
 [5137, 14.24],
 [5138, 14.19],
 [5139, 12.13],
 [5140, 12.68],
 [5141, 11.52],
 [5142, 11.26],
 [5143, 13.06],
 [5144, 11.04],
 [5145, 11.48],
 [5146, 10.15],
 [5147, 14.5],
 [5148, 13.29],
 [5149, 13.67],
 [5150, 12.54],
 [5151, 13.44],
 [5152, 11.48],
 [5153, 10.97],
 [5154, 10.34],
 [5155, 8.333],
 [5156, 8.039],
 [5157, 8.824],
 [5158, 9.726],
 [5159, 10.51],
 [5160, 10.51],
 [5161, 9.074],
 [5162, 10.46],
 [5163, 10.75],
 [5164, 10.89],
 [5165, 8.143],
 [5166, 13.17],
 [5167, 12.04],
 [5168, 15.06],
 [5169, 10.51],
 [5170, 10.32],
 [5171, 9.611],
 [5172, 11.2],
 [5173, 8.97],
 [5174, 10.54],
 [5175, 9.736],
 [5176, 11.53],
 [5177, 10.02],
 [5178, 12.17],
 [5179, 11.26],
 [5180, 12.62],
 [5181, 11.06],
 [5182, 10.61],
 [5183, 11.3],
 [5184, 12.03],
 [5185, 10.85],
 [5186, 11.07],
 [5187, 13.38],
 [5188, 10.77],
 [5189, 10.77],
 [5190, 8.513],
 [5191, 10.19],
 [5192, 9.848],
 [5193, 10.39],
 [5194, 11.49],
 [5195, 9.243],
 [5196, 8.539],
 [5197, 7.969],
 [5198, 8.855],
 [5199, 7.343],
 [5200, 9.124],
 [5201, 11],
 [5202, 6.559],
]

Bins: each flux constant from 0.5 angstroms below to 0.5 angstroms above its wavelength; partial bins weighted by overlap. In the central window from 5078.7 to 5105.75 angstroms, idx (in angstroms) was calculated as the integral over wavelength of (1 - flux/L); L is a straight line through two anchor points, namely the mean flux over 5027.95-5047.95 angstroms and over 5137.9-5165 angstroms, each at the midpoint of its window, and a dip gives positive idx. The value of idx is 4.85 angstroms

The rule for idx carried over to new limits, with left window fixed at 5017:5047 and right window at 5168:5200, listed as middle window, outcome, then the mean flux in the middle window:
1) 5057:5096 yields 4.49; 9.7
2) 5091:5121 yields 2.54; 9.91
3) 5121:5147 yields -2.28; 11.6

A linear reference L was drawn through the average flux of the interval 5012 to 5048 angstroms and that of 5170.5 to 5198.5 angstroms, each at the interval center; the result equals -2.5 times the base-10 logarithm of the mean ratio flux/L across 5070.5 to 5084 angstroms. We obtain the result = 0.16 mag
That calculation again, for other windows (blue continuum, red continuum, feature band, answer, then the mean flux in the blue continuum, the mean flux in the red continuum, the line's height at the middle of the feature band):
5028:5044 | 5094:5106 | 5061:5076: 0.02 mag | 11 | 9.63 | 10.3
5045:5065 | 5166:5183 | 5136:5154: -0.13 mag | 10.6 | 11.1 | 11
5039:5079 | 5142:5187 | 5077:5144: 0.06 mag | 10.6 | 11.1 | 10.8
